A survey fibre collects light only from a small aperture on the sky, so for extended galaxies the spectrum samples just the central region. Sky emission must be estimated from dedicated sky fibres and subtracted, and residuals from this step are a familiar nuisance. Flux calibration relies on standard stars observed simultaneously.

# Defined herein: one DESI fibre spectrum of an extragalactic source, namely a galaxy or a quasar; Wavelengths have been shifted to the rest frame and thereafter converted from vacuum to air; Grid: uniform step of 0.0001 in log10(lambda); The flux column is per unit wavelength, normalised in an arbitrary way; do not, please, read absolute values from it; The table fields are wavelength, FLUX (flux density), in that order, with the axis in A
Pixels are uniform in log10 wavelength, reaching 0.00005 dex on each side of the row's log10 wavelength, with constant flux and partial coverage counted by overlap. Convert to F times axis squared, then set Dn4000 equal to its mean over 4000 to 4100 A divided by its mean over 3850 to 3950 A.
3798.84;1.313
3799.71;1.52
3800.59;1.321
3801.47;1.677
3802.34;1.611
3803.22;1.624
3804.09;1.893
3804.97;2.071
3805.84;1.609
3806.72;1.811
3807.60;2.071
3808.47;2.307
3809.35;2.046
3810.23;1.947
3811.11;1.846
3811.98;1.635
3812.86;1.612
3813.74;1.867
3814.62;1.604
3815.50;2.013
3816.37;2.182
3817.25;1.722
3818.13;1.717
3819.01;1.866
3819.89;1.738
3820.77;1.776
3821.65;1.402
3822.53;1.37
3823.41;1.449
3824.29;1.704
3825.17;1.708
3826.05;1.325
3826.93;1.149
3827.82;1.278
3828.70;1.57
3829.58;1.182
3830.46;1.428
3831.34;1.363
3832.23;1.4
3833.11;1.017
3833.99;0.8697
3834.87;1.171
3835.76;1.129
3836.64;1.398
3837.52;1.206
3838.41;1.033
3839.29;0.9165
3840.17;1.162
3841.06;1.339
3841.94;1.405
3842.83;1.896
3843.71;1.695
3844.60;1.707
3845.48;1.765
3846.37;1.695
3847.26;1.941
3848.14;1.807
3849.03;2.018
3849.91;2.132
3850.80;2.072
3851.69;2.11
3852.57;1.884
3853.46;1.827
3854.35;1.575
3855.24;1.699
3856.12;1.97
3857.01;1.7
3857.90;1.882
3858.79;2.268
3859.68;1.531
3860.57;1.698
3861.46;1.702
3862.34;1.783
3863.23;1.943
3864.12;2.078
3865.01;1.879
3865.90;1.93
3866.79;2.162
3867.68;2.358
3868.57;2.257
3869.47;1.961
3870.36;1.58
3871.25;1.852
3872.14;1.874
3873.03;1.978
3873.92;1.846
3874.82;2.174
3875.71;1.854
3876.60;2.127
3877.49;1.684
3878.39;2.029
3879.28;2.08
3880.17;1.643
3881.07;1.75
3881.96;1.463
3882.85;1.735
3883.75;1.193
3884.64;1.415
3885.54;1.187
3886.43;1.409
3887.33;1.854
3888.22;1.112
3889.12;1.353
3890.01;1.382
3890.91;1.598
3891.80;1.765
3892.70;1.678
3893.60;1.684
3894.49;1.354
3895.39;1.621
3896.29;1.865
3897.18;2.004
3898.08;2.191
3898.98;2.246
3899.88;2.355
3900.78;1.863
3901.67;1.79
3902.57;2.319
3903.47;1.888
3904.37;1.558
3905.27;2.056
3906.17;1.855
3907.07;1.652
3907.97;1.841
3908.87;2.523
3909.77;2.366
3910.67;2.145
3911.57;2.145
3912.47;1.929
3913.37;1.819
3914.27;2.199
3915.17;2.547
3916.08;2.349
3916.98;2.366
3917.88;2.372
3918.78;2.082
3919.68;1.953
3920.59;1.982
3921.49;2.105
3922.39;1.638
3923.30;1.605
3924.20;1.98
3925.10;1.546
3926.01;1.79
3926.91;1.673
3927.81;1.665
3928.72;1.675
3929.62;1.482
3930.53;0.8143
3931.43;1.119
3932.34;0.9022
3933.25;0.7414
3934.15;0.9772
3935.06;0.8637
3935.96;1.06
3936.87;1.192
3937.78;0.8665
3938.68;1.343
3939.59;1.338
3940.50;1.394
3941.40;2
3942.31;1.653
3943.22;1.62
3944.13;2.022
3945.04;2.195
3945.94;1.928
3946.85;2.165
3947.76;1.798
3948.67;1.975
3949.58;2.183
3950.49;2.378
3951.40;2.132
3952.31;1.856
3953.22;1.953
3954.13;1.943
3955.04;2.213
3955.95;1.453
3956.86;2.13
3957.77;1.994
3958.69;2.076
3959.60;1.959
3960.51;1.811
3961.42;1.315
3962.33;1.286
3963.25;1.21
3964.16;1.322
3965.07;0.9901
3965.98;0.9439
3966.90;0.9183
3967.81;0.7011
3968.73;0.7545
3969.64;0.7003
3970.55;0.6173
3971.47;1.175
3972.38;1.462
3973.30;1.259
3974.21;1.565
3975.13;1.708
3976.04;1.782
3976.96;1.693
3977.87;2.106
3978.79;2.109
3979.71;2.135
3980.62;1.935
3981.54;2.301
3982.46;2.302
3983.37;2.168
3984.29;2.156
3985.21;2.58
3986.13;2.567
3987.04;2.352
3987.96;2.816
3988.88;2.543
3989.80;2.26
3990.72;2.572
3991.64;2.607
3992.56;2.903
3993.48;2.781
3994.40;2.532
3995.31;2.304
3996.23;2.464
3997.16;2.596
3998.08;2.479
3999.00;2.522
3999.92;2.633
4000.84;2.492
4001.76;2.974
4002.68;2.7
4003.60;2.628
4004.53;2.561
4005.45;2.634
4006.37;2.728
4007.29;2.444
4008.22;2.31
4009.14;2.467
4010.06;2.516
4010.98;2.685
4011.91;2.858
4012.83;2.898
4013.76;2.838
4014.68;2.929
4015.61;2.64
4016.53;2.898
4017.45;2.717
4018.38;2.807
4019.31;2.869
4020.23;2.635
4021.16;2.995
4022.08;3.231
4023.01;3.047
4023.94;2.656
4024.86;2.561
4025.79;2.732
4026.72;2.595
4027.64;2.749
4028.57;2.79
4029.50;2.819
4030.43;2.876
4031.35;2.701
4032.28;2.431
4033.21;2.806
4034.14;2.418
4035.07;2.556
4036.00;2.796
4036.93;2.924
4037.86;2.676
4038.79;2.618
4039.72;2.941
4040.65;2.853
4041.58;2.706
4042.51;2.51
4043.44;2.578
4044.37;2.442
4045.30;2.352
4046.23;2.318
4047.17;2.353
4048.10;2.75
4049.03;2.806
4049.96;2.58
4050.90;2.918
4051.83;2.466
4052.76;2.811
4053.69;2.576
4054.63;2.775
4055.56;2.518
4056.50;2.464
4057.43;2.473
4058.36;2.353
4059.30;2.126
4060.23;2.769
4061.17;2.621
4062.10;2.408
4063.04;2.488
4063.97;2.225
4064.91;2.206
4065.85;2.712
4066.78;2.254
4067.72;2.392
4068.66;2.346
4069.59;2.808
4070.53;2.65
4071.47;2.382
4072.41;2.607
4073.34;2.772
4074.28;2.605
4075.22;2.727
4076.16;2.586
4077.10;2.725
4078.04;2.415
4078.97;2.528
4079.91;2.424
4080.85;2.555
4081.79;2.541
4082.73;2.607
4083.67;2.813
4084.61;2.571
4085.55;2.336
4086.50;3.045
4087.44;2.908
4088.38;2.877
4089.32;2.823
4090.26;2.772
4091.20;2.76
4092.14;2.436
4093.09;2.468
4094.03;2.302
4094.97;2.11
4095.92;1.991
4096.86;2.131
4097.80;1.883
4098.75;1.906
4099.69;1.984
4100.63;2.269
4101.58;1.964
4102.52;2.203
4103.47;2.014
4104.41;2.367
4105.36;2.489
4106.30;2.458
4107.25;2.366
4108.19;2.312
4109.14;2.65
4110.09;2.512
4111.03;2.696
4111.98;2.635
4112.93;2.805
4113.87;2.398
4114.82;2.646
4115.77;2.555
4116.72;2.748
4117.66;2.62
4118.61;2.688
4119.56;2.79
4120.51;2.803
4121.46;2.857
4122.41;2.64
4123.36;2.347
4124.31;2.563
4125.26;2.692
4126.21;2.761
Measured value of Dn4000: 1.6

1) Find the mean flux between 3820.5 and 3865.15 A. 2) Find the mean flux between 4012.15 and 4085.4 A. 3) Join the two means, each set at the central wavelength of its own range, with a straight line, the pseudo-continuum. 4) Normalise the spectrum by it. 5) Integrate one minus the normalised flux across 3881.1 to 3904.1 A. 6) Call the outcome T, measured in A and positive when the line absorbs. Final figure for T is 1.9 A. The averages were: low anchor 1.59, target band 1.69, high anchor 2.64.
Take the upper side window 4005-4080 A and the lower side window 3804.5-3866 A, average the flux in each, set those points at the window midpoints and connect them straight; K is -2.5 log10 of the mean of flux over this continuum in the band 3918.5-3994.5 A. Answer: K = 0.27 mag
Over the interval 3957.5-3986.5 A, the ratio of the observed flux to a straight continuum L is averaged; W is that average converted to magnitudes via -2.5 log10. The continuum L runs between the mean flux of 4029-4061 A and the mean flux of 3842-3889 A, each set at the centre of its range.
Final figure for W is 0.39 mag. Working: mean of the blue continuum 1.82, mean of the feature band 1.61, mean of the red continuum 2.62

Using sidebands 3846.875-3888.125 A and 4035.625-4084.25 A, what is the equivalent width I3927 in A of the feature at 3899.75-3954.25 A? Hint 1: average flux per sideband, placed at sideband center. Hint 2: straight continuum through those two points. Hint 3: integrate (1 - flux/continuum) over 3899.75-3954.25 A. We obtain 7.1 A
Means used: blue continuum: 1.84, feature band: 1.79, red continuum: 2.57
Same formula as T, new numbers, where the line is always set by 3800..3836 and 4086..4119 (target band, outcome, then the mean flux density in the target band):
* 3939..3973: 6.9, 1.61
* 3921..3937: 4.6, 1.38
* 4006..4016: -2.2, 2.66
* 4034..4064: -3.9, 2.59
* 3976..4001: -3.2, 2.39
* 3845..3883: -3.1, 1.89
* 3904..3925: -1.6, 2.04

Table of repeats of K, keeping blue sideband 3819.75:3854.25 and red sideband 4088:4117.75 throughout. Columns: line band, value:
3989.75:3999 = -0.246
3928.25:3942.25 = 0.469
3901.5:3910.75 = -0.147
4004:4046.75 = -0.248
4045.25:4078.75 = -0.122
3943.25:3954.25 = -0.079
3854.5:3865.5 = -0.157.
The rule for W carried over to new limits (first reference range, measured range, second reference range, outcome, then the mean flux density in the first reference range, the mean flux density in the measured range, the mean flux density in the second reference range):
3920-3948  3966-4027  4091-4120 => -0.25 mag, 1.52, 2.33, 2.39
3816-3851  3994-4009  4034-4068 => -0.11 mag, 1.51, 2.56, 2.56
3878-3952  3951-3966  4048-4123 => 0.14 mag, 1.75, 1.7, 2.52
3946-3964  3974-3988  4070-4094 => -0.05 mag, 1.88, 2.13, 2.63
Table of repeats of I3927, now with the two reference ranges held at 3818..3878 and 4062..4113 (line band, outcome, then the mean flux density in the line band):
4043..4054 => -1.13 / 2.58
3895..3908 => -0.65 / 1.94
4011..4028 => -4.31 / 2.81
